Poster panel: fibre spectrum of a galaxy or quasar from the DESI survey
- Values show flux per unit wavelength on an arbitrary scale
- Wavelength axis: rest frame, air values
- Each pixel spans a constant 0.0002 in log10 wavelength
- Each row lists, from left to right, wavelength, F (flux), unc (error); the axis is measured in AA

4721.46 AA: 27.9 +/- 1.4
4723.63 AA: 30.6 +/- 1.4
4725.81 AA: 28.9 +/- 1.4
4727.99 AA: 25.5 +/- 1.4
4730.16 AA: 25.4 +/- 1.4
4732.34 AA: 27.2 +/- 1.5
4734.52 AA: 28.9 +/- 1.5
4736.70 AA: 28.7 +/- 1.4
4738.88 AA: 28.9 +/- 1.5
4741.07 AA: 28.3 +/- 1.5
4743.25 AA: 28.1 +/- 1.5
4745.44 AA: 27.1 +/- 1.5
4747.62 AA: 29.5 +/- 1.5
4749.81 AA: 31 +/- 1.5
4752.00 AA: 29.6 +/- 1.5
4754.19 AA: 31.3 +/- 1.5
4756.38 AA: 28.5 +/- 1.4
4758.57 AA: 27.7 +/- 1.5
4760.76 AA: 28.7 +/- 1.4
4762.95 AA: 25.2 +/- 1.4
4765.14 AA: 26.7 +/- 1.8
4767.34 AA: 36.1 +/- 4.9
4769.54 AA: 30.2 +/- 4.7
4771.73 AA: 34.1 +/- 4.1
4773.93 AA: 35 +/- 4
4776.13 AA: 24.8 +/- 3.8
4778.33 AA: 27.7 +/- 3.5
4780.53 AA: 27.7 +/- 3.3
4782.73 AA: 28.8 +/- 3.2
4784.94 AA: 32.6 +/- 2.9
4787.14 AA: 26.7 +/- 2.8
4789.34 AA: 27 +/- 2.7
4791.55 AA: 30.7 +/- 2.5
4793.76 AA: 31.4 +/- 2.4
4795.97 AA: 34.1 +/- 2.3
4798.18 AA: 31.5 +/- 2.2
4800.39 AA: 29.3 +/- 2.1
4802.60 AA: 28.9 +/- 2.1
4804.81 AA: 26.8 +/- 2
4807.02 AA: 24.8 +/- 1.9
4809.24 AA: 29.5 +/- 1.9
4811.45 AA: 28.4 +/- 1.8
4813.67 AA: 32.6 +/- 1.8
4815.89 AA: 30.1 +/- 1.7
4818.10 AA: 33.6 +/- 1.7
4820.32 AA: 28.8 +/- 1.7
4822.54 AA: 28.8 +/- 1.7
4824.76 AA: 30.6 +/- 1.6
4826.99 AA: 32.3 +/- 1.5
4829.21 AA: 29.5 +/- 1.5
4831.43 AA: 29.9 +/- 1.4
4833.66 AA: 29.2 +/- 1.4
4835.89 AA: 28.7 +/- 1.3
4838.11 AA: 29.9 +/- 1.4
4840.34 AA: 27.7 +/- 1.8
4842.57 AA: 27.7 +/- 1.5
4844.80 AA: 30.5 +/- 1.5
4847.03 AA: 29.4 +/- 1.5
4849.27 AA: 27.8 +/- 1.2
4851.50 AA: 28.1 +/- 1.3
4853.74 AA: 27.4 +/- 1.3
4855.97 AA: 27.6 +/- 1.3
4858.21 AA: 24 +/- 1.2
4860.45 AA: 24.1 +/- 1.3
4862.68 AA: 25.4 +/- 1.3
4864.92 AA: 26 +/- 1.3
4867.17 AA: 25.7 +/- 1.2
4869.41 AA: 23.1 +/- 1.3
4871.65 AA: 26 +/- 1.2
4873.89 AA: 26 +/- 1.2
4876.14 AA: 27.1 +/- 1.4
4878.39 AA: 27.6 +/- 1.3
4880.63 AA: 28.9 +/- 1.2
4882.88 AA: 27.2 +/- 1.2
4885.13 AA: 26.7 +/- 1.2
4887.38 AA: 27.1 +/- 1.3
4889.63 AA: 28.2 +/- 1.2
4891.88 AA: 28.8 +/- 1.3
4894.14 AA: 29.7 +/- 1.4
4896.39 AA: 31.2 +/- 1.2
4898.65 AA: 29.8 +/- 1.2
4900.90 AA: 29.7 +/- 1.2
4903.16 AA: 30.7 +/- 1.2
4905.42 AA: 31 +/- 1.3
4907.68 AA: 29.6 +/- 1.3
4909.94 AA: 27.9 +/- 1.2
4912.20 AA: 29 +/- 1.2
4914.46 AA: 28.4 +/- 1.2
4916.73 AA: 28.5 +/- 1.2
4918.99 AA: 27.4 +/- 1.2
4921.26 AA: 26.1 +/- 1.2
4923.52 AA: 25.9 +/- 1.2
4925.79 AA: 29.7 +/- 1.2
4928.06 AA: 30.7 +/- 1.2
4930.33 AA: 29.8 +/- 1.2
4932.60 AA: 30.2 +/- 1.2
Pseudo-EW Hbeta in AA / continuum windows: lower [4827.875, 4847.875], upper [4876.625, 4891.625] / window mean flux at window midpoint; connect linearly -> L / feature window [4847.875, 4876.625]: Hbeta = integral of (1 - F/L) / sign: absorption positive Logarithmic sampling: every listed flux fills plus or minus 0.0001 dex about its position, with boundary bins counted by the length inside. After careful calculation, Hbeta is 2.4 AA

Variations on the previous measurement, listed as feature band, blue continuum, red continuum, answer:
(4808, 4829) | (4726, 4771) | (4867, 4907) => -1.5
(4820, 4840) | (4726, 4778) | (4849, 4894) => -1.6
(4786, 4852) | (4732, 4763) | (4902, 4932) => -1.6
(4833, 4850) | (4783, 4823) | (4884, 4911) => 0.4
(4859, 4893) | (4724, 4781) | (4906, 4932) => 2.5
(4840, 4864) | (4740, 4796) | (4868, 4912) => 1.2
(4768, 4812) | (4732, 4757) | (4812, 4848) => -0.1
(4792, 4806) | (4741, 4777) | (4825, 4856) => -0.5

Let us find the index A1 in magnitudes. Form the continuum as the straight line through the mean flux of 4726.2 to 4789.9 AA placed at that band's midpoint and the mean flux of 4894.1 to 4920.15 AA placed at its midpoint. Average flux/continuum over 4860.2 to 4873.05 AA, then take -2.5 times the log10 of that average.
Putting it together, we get 0.16 mag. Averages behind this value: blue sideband 28.9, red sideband 29.4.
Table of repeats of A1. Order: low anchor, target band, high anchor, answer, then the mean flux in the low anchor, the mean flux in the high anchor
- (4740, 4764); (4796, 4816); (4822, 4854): -0.012 mag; 28.6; 29.2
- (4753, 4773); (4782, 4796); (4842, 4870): -0.034 mag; 29.9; 26.7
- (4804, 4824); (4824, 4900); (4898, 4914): 0.060 mag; 29.3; 29.6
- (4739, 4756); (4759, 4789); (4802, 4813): -0.033 mag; 29.2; 27.8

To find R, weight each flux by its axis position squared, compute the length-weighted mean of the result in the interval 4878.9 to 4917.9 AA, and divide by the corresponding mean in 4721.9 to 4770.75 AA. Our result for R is 1.07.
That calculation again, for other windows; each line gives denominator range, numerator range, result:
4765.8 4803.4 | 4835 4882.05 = 0.92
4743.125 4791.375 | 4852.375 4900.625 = 0.97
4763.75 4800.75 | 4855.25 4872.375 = 0.86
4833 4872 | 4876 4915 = 1.08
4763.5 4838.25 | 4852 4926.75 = 0.96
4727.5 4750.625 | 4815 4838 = 1.11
